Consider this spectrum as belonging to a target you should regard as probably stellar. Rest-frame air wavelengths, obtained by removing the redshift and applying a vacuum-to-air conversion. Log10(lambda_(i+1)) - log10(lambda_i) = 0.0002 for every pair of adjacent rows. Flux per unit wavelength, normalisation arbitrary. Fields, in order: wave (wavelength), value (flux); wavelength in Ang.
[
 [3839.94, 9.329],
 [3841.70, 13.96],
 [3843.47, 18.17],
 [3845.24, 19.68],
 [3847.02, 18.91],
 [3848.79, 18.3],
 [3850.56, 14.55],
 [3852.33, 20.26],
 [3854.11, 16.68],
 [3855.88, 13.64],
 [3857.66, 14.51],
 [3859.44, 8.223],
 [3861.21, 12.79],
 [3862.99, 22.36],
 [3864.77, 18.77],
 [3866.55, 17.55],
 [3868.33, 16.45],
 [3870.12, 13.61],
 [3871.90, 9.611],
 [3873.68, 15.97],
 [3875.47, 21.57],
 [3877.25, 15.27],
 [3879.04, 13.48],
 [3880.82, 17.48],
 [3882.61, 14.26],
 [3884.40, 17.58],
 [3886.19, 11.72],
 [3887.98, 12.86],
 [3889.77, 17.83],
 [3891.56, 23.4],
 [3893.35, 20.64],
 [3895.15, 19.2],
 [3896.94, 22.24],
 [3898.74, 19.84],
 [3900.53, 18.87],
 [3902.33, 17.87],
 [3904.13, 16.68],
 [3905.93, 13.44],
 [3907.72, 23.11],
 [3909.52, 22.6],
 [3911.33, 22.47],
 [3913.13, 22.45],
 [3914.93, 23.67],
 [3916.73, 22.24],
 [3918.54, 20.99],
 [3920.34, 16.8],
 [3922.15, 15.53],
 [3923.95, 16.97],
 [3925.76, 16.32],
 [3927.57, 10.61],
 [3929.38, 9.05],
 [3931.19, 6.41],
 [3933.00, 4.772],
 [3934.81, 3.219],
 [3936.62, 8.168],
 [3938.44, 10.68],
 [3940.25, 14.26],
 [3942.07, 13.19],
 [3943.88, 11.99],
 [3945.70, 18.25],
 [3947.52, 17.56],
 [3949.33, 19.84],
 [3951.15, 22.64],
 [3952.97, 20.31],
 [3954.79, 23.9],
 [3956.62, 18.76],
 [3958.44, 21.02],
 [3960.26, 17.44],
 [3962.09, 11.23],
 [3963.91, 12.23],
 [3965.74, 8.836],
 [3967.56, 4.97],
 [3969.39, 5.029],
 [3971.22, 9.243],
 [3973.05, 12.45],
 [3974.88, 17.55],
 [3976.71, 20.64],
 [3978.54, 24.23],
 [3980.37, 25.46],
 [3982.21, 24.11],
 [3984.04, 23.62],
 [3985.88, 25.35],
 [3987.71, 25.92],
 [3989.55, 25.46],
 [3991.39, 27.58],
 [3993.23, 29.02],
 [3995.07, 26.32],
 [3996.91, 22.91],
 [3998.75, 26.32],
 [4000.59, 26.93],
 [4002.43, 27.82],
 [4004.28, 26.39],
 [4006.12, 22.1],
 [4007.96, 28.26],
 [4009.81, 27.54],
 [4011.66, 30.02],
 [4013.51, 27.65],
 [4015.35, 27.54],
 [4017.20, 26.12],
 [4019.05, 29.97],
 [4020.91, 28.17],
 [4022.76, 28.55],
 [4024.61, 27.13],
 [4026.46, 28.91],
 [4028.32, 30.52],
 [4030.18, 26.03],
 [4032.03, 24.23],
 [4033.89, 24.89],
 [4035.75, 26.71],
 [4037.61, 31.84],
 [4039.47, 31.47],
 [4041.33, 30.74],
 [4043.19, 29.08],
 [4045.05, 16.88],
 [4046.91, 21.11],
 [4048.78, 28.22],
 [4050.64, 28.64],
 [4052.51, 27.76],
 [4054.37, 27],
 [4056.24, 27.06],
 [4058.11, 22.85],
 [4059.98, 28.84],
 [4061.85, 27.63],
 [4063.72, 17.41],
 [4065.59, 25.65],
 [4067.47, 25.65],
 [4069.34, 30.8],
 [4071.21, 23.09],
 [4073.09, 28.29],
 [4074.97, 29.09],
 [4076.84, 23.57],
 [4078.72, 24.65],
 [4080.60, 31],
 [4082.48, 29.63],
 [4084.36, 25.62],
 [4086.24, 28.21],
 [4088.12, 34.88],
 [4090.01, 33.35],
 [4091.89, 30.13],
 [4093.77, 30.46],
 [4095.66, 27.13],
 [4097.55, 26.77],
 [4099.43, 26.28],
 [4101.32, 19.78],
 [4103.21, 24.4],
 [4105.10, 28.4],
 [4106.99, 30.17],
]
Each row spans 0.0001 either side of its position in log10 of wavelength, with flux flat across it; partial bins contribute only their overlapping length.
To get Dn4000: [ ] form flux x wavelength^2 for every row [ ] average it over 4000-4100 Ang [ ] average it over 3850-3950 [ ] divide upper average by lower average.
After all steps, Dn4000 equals 1.84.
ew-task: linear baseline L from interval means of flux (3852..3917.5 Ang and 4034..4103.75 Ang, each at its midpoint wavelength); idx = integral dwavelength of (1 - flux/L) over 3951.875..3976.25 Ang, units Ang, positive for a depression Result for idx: 8.26 Ang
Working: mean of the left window 17.6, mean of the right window 27.1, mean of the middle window 14.3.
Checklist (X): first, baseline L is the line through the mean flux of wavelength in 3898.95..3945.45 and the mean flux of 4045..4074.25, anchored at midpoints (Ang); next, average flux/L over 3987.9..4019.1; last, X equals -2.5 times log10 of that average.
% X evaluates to -0.24 mag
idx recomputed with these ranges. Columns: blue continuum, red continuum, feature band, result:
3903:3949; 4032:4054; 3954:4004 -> 1.3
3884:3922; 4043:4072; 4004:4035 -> -4.4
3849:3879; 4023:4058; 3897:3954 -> 9.5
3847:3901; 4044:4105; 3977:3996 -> -2.8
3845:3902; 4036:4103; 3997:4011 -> -1.6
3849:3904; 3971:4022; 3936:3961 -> 5.4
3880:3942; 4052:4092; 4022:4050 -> -2.6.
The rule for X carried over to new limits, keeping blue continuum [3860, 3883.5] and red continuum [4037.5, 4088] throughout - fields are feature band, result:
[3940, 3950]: 0.26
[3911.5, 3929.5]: 0.04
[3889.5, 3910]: -0.12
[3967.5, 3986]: 0.23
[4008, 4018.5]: -0.16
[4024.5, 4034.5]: -0.09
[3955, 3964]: 0.22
